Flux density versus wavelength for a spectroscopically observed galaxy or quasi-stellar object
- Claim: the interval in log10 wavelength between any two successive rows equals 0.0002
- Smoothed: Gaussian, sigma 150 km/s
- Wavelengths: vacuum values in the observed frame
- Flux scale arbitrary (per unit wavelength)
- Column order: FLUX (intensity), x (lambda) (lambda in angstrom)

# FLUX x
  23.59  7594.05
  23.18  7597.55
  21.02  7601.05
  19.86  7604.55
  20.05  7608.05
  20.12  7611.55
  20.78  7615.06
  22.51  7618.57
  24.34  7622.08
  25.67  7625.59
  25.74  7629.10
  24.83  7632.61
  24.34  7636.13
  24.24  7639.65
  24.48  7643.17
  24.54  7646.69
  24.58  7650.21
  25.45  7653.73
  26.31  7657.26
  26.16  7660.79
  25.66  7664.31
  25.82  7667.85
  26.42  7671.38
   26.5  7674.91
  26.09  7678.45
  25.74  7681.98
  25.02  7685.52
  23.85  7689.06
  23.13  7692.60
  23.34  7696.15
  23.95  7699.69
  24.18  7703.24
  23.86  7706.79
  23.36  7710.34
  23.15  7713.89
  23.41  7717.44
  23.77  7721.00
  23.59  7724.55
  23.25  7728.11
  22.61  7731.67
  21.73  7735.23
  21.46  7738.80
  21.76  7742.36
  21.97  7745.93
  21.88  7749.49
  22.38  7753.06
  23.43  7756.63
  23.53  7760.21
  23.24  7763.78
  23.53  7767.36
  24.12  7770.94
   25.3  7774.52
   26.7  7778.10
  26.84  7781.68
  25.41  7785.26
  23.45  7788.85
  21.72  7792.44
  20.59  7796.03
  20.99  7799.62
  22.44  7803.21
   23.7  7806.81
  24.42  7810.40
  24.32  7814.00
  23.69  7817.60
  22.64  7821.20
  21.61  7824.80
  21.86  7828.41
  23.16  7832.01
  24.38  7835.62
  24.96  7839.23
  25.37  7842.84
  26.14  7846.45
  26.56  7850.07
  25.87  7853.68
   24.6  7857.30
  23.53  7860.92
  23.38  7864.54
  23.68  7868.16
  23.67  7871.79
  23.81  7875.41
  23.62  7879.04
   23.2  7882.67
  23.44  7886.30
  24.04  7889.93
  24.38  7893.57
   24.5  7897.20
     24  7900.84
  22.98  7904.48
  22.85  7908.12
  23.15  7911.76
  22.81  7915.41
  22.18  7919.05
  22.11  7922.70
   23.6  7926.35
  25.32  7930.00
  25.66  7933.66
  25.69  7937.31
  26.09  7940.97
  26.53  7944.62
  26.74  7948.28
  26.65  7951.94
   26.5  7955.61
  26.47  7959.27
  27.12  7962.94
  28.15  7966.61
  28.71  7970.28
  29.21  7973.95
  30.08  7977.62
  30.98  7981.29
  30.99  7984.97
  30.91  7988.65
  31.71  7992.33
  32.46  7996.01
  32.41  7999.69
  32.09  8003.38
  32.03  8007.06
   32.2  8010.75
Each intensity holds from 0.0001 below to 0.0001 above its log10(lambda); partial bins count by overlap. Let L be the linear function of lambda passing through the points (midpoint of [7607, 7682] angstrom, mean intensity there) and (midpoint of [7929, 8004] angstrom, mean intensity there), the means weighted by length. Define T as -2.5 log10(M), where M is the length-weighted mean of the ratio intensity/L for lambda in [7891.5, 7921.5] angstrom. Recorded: 0.191 mag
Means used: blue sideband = 24.6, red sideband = 28.6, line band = 23.3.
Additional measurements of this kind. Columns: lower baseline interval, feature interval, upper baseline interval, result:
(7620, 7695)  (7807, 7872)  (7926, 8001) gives 0.12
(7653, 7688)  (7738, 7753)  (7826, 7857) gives 0.16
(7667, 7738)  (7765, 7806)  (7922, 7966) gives 0.04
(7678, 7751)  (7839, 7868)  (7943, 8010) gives 0.07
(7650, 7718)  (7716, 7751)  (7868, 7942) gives 0.10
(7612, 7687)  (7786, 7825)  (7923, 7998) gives 0.16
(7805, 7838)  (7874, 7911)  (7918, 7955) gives 0.04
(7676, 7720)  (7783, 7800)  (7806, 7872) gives 0.07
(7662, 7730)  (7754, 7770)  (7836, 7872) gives 0.05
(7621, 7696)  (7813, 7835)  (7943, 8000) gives 0.19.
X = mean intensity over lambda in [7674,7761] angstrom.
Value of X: 23.4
